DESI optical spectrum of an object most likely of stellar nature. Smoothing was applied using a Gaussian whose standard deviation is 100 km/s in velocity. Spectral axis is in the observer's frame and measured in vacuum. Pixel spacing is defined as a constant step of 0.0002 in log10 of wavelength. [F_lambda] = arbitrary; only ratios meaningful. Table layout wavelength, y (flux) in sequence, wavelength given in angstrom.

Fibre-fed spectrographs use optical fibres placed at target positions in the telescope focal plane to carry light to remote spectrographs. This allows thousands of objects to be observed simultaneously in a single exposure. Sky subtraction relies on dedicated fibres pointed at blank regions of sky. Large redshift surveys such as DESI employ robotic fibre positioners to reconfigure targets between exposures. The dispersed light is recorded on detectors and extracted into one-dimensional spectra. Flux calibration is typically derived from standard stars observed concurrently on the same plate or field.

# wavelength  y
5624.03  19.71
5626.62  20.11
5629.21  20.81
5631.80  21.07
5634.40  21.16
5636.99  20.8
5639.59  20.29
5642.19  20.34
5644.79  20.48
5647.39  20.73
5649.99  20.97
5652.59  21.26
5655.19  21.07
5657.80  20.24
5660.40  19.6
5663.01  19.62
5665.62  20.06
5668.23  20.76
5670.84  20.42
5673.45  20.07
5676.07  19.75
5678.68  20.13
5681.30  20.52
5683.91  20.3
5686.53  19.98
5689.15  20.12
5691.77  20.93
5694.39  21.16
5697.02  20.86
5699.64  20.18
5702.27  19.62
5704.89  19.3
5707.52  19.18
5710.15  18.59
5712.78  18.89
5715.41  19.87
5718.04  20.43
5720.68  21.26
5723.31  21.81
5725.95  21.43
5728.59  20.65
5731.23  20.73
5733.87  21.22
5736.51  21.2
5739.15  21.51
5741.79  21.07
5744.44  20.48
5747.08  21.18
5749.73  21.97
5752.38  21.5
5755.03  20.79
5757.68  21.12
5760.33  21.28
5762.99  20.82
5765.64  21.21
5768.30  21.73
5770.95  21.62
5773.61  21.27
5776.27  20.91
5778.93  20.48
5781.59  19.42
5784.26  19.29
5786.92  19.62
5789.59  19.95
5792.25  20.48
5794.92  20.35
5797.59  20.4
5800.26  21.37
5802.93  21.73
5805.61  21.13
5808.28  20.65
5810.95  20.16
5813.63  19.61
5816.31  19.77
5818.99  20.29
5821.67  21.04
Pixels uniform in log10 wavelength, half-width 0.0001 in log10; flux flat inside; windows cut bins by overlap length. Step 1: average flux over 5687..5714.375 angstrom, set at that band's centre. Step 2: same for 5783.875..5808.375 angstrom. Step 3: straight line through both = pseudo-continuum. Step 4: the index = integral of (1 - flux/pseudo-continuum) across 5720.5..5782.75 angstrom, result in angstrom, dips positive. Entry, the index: -2.7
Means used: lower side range 19.9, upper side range 20.5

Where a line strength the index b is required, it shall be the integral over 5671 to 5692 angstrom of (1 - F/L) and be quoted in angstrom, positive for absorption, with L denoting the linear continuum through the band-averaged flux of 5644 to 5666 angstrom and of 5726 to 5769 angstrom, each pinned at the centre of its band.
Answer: 0.47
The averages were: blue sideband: 20.5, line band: 20.2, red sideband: 21.2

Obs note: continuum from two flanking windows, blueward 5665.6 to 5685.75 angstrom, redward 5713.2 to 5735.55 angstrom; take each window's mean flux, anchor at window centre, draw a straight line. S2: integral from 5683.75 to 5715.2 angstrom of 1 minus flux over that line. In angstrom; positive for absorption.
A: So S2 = 0.97 angstrom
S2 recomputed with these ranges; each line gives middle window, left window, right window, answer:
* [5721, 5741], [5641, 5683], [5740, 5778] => -0.2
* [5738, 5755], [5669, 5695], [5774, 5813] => -0.7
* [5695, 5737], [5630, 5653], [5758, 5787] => 0.9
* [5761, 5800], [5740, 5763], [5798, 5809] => 1.1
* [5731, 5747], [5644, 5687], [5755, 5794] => -0.4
